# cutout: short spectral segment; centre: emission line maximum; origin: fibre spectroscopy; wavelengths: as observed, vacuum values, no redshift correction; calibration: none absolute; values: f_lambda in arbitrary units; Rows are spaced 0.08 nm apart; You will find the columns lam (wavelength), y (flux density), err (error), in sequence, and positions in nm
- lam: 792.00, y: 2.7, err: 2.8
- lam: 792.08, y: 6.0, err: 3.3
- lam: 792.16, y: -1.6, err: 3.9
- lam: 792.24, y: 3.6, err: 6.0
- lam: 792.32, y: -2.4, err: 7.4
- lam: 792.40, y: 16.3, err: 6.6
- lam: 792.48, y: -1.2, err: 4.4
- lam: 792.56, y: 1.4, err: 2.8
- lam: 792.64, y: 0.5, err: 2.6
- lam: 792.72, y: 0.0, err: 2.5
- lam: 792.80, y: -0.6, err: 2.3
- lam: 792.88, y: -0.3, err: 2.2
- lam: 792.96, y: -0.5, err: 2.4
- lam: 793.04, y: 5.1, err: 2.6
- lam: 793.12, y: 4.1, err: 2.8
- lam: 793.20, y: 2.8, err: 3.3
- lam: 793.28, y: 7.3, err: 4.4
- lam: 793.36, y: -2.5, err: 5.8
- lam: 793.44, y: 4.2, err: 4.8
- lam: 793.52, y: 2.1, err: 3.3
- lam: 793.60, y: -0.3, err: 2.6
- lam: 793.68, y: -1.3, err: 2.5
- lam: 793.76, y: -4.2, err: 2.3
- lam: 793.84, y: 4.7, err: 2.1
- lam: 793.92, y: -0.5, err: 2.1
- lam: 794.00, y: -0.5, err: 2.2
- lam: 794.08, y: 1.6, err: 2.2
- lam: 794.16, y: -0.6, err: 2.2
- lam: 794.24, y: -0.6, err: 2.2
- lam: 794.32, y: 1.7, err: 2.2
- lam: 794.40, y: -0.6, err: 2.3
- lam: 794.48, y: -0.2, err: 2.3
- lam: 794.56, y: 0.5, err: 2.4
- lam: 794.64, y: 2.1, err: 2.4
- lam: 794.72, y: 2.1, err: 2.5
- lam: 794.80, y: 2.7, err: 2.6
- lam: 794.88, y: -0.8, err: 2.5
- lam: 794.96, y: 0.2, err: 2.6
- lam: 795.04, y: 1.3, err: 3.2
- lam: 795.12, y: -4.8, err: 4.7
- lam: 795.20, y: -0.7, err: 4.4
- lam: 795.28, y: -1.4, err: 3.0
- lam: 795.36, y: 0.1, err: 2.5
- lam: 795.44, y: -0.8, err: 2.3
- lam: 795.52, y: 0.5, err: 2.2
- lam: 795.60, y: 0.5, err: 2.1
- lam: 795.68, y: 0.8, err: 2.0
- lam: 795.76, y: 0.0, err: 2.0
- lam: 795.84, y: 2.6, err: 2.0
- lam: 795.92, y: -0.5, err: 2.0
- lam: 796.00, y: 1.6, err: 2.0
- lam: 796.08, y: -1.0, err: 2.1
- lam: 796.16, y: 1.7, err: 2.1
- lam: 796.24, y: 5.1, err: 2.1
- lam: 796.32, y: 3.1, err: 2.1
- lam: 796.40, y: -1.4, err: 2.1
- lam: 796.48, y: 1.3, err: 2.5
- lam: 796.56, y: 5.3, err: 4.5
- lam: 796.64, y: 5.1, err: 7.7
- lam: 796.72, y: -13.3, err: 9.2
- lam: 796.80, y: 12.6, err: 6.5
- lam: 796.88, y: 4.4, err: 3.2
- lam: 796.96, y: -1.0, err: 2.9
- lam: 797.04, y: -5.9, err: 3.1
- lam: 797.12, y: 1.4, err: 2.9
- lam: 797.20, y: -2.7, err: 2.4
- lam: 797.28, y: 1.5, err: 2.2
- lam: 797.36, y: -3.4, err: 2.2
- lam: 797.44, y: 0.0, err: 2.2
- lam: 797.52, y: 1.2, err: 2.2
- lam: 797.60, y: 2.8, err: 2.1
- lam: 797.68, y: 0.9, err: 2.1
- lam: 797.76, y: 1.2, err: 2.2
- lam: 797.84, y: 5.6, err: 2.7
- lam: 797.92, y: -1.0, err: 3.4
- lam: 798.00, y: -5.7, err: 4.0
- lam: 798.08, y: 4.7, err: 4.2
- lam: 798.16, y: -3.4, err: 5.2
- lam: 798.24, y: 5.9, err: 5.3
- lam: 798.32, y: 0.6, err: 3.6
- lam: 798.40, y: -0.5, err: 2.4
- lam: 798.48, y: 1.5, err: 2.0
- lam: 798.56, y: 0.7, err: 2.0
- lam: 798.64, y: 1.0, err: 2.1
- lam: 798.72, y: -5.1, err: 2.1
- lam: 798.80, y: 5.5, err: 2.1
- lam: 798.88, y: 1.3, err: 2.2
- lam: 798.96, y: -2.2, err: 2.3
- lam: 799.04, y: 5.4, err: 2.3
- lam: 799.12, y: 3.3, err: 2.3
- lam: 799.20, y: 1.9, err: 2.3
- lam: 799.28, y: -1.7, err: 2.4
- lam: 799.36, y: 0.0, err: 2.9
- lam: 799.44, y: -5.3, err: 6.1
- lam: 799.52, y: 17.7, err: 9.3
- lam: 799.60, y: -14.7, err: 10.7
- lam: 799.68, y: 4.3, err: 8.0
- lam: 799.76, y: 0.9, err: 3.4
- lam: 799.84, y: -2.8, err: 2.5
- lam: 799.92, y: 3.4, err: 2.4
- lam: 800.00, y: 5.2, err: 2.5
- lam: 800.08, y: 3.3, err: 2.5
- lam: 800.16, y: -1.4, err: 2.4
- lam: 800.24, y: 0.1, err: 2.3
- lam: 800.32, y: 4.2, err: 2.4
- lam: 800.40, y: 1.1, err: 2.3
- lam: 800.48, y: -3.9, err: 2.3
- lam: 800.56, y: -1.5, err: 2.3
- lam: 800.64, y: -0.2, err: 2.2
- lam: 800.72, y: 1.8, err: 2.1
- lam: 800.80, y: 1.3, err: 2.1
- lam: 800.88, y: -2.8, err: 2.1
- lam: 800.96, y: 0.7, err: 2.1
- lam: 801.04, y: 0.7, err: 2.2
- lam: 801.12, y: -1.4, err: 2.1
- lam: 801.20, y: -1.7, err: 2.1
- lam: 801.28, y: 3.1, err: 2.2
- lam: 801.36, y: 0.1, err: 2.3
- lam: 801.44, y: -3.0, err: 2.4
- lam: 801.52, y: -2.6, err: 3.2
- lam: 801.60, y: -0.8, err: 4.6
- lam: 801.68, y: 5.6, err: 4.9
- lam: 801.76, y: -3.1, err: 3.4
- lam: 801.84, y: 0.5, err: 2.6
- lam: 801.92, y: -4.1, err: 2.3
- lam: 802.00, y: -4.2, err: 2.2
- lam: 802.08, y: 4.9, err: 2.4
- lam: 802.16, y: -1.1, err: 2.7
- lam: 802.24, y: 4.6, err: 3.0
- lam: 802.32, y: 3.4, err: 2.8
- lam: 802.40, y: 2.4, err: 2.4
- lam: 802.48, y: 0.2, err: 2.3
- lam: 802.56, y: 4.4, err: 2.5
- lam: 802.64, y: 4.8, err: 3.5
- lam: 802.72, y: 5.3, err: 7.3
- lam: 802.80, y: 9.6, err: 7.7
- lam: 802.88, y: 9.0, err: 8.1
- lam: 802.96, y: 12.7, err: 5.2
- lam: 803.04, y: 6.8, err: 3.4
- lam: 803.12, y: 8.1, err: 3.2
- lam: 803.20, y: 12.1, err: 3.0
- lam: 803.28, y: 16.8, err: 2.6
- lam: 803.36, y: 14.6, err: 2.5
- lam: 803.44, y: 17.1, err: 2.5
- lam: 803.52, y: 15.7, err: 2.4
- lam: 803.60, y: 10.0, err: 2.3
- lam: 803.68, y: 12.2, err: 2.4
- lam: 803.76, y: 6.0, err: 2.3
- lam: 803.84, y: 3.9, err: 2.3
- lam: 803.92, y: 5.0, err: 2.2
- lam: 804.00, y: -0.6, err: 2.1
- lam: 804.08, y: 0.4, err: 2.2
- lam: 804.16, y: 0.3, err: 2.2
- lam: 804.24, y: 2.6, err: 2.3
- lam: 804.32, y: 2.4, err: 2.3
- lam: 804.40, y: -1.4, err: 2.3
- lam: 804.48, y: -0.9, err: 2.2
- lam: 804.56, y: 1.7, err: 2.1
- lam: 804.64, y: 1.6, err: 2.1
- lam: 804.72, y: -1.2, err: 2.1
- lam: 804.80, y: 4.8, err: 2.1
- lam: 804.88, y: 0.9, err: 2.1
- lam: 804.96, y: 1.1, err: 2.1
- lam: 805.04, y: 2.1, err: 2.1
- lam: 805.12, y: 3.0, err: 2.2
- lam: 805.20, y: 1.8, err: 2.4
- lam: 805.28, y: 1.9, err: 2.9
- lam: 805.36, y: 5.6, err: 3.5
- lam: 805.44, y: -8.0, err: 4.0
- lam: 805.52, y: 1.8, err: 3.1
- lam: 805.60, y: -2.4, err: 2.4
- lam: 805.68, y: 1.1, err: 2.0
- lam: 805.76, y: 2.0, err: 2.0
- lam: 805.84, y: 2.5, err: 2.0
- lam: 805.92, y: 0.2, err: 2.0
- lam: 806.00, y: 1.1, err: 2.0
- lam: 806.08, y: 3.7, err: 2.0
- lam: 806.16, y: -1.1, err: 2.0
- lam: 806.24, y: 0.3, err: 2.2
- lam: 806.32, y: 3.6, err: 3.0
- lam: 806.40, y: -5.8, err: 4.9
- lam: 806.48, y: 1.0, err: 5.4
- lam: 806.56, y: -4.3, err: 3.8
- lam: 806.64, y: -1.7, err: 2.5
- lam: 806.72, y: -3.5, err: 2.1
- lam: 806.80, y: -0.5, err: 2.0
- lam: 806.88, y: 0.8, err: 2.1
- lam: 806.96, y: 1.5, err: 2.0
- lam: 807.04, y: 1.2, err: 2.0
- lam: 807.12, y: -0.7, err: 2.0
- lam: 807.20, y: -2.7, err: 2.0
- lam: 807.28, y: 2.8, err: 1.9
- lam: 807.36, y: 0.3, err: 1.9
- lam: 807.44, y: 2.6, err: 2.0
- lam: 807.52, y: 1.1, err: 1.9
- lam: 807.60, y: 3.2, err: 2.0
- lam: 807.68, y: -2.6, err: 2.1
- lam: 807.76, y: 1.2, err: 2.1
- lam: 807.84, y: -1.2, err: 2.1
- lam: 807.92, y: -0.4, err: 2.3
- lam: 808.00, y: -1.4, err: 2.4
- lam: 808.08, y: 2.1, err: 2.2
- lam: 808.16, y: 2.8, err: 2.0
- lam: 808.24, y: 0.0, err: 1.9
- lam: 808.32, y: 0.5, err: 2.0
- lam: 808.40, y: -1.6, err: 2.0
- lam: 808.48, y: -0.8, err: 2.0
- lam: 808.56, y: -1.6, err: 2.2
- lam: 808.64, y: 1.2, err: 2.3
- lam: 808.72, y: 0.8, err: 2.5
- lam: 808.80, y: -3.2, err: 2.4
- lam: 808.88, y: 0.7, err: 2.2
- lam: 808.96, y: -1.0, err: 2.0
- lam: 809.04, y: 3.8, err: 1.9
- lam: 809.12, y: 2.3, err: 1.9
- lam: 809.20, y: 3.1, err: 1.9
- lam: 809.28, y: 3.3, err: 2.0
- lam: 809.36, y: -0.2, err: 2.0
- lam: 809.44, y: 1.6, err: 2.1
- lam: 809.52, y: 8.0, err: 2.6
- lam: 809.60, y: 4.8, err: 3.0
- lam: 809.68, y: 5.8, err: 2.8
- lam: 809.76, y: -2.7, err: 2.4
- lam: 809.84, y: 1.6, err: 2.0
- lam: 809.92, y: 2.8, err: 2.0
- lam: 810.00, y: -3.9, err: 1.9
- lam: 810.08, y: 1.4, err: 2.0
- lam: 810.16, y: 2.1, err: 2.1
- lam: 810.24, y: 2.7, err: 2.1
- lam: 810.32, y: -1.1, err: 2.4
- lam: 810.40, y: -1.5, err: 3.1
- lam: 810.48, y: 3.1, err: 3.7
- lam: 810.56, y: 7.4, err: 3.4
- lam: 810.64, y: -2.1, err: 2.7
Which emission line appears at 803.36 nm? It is [O II] 3727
